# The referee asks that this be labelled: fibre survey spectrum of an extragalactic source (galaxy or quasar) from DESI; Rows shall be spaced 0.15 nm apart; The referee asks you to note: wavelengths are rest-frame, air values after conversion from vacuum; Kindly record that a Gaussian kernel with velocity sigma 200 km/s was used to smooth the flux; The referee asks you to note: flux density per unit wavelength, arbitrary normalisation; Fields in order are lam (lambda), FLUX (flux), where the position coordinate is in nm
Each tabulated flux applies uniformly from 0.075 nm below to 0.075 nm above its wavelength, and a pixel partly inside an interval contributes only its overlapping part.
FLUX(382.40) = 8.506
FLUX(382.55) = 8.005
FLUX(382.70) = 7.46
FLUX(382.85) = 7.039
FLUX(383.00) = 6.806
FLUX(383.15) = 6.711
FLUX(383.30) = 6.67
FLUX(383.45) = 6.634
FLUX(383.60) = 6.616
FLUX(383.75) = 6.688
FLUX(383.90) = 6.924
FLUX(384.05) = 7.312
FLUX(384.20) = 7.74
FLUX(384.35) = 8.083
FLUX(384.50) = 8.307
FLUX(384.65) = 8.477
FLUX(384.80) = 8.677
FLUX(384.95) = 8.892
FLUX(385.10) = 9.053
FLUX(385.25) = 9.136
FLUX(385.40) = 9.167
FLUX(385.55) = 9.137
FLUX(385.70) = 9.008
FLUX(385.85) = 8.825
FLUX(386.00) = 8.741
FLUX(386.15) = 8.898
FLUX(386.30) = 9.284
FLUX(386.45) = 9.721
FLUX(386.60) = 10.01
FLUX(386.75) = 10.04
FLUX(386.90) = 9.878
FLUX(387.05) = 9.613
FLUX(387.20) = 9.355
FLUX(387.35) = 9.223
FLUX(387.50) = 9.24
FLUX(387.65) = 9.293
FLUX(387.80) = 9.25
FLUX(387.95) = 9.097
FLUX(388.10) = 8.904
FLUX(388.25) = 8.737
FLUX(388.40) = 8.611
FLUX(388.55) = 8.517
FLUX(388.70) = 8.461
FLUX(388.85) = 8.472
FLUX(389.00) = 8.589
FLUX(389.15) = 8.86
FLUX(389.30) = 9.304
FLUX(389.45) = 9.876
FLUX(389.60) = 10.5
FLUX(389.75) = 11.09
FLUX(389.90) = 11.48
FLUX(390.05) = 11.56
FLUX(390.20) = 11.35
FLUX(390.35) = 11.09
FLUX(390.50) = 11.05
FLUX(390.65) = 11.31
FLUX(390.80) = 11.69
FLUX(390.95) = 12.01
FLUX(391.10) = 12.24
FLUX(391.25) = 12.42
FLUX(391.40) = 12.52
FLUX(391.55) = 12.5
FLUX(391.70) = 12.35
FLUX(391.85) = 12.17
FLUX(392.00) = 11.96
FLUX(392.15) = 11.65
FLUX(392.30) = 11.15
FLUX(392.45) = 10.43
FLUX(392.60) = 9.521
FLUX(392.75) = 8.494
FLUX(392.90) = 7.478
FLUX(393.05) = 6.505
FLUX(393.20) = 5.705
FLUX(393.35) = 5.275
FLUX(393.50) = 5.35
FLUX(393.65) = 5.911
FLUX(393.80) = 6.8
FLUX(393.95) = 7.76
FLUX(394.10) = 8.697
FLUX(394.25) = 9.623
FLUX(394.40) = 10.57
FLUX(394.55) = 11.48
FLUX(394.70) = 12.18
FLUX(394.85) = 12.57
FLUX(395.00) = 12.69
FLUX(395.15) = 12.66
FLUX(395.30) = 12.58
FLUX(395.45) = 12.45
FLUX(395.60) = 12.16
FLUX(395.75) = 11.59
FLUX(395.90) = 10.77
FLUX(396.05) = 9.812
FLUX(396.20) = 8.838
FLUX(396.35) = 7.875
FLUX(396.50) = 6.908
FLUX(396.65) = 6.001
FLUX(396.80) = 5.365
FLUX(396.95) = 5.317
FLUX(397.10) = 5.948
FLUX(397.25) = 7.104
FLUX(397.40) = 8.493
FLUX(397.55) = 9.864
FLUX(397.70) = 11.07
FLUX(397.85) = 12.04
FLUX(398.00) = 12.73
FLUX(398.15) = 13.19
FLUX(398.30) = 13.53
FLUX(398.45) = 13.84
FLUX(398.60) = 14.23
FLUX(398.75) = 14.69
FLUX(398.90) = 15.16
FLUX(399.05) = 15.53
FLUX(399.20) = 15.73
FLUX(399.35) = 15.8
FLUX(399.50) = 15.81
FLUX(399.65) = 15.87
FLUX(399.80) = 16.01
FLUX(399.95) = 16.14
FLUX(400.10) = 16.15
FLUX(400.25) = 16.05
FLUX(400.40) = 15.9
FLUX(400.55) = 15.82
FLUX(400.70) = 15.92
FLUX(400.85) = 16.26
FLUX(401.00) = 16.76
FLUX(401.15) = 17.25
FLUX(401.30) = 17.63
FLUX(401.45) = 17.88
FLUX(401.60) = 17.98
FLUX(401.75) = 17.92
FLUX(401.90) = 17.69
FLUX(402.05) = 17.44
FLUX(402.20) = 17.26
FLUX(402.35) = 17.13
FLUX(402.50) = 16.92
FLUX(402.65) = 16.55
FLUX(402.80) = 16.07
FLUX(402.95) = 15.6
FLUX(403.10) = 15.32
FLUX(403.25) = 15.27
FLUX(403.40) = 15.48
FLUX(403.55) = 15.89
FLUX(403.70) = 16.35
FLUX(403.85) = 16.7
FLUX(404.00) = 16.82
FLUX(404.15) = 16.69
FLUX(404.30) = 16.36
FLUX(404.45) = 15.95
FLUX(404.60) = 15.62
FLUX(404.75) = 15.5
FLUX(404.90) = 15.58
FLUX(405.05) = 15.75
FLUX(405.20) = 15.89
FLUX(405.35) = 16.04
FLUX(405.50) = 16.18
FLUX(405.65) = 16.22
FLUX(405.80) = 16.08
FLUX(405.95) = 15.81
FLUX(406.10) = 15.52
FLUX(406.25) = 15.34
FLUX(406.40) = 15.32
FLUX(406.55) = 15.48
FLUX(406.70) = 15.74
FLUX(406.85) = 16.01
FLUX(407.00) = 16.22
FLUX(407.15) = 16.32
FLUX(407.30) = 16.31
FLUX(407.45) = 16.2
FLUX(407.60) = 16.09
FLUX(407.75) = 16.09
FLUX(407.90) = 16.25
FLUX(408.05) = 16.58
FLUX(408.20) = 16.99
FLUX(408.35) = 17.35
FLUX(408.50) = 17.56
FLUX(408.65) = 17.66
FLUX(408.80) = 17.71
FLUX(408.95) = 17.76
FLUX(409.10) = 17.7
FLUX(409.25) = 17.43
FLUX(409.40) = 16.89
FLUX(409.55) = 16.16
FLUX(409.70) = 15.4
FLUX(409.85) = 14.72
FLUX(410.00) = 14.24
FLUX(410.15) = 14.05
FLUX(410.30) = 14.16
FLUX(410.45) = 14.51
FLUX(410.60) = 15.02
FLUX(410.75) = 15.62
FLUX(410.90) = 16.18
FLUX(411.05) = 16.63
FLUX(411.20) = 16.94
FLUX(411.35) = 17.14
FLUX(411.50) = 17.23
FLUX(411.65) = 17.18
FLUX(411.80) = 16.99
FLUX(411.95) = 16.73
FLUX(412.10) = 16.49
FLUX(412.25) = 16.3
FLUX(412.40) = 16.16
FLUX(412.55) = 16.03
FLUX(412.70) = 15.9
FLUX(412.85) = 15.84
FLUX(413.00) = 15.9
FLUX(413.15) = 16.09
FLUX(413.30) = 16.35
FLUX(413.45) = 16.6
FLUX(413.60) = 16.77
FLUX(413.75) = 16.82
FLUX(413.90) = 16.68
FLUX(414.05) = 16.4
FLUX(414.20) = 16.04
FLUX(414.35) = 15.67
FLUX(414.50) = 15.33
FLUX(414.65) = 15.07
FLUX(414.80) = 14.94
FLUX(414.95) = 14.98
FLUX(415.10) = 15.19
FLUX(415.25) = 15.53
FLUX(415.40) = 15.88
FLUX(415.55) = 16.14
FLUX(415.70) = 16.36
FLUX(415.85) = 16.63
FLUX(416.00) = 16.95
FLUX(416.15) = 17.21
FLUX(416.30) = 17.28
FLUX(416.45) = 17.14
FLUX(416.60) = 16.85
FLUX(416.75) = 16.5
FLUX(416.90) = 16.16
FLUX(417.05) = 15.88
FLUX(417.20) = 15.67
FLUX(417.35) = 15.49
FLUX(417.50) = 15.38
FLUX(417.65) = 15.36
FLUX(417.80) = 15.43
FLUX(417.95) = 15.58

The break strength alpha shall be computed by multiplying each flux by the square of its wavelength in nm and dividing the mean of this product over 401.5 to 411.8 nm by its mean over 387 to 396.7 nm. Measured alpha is 1.8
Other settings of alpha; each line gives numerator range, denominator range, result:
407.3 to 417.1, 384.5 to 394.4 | 1.91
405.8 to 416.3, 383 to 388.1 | 2.14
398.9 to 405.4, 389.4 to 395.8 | 1.64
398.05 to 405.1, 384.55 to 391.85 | 1.73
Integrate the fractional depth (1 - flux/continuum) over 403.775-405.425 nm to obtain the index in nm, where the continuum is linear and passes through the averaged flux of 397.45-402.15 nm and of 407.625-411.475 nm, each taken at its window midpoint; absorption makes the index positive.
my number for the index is -0.03 nm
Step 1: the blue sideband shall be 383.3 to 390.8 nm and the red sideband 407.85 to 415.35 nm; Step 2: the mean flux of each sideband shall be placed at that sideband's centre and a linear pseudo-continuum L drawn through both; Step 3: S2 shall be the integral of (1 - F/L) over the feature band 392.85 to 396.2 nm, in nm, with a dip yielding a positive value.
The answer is 0.524 nm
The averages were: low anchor 9.15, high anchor 16.2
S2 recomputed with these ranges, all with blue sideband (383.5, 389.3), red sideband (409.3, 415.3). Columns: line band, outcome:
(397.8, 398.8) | -0.12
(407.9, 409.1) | -0.20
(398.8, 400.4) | -0.44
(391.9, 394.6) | 0.52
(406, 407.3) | -0.13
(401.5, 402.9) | -0.43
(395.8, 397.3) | 0.53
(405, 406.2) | -0.16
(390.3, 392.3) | -0.35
